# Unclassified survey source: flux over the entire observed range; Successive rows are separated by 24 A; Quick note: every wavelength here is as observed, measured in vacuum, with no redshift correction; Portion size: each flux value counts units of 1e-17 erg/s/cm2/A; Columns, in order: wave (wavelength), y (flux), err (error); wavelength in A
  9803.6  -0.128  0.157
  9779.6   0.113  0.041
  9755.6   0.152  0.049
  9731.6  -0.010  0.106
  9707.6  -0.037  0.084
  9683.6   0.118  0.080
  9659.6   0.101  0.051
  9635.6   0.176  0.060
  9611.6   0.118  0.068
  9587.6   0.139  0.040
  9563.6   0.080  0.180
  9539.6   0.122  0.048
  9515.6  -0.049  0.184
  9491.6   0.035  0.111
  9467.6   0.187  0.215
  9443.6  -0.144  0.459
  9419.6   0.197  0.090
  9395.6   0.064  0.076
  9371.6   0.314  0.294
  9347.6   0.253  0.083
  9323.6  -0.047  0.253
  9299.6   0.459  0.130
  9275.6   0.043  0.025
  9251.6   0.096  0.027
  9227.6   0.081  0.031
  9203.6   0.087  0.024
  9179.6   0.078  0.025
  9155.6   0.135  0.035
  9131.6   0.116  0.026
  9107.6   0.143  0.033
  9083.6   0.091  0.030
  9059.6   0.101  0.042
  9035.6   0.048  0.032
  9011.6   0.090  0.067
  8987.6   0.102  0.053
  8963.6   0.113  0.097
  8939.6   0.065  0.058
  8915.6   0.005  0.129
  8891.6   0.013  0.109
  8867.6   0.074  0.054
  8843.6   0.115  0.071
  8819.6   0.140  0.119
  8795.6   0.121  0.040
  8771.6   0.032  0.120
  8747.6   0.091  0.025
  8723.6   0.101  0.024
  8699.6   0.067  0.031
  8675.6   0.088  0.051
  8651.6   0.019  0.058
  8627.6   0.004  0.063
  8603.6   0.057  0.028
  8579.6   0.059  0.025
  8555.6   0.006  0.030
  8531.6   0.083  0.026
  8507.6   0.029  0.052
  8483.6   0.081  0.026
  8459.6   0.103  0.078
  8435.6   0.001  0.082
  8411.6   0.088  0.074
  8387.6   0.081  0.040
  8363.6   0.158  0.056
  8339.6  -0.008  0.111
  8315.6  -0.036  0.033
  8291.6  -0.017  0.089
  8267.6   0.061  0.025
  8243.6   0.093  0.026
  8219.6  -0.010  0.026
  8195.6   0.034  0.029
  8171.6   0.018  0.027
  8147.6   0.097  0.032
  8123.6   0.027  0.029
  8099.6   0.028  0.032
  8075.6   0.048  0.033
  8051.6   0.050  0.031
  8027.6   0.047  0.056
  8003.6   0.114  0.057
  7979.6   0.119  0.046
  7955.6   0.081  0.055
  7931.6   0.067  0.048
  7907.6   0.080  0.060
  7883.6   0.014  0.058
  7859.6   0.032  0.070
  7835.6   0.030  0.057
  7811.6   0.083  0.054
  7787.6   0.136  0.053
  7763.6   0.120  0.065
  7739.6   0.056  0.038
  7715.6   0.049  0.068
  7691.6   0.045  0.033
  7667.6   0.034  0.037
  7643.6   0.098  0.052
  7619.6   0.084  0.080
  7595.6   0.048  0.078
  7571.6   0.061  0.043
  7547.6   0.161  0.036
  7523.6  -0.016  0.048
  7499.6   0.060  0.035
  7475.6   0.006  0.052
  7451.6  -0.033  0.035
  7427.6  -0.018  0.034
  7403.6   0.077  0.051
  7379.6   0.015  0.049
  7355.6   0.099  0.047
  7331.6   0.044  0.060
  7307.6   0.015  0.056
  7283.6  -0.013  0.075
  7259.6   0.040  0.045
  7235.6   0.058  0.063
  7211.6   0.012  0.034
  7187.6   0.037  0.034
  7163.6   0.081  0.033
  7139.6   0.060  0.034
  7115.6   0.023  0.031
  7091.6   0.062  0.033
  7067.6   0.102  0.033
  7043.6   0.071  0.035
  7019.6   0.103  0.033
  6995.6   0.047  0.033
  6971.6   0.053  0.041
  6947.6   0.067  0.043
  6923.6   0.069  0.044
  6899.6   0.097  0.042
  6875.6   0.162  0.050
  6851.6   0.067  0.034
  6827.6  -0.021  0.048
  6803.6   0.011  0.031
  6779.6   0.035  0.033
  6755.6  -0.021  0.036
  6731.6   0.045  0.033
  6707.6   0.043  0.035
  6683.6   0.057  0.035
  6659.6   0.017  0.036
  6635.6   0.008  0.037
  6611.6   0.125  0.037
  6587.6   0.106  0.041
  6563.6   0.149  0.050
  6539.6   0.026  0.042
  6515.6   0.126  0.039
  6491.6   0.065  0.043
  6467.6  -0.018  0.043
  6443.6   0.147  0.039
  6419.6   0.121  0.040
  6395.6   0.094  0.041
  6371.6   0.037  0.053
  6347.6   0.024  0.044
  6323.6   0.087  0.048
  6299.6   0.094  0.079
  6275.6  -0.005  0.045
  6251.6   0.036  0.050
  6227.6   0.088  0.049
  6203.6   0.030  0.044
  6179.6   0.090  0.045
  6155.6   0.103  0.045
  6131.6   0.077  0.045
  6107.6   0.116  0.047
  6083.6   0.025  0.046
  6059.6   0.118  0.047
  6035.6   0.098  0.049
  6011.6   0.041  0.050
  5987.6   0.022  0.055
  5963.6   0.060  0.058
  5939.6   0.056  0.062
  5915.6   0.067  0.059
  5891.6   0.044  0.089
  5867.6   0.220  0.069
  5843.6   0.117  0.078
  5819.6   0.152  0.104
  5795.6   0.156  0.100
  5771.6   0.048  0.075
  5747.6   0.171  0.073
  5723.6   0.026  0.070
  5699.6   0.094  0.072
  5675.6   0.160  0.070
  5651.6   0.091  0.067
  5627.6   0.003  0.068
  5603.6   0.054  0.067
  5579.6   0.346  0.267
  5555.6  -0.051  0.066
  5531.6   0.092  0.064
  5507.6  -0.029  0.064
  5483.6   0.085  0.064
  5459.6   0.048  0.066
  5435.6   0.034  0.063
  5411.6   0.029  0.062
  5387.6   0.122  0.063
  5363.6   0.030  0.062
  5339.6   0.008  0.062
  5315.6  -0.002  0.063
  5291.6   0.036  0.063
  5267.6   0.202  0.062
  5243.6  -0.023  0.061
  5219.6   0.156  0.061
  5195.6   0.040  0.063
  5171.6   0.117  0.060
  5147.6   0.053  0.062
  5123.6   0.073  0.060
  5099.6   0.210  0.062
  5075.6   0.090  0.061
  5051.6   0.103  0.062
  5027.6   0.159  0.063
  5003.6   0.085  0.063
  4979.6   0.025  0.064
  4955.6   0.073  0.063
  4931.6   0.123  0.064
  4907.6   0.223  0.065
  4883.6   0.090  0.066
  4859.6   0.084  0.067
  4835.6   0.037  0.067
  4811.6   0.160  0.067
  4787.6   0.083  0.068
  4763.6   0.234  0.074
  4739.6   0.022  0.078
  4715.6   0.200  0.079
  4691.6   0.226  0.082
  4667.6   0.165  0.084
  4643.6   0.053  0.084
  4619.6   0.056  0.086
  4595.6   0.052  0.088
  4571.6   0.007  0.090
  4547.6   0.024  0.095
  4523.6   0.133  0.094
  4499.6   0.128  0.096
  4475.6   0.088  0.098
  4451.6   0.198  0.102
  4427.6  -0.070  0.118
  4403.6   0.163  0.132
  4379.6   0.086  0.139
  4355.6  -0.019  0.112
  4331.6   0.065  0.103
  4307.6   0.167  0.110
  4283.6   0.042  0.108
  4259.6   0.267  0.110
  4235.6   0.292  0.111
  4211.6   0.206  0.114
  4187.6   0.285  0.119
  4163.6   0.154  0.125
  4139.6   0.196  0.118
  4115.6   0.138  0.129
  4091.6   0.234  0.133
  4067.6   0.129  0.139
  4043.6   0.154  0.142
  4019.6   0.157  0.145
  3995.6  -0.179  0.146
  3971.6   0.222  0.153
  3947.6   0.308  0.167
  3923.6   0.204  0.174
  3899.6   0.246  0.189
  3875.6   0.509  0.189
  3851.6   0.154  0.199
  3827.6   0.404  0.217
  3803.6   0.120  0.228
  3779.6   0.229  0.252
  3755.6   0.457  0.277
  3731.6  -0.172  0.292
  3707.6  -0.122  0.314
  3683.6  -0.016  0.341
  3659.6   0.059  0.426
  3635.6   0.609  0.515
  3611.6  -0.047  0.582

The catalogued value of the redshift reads 1.493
